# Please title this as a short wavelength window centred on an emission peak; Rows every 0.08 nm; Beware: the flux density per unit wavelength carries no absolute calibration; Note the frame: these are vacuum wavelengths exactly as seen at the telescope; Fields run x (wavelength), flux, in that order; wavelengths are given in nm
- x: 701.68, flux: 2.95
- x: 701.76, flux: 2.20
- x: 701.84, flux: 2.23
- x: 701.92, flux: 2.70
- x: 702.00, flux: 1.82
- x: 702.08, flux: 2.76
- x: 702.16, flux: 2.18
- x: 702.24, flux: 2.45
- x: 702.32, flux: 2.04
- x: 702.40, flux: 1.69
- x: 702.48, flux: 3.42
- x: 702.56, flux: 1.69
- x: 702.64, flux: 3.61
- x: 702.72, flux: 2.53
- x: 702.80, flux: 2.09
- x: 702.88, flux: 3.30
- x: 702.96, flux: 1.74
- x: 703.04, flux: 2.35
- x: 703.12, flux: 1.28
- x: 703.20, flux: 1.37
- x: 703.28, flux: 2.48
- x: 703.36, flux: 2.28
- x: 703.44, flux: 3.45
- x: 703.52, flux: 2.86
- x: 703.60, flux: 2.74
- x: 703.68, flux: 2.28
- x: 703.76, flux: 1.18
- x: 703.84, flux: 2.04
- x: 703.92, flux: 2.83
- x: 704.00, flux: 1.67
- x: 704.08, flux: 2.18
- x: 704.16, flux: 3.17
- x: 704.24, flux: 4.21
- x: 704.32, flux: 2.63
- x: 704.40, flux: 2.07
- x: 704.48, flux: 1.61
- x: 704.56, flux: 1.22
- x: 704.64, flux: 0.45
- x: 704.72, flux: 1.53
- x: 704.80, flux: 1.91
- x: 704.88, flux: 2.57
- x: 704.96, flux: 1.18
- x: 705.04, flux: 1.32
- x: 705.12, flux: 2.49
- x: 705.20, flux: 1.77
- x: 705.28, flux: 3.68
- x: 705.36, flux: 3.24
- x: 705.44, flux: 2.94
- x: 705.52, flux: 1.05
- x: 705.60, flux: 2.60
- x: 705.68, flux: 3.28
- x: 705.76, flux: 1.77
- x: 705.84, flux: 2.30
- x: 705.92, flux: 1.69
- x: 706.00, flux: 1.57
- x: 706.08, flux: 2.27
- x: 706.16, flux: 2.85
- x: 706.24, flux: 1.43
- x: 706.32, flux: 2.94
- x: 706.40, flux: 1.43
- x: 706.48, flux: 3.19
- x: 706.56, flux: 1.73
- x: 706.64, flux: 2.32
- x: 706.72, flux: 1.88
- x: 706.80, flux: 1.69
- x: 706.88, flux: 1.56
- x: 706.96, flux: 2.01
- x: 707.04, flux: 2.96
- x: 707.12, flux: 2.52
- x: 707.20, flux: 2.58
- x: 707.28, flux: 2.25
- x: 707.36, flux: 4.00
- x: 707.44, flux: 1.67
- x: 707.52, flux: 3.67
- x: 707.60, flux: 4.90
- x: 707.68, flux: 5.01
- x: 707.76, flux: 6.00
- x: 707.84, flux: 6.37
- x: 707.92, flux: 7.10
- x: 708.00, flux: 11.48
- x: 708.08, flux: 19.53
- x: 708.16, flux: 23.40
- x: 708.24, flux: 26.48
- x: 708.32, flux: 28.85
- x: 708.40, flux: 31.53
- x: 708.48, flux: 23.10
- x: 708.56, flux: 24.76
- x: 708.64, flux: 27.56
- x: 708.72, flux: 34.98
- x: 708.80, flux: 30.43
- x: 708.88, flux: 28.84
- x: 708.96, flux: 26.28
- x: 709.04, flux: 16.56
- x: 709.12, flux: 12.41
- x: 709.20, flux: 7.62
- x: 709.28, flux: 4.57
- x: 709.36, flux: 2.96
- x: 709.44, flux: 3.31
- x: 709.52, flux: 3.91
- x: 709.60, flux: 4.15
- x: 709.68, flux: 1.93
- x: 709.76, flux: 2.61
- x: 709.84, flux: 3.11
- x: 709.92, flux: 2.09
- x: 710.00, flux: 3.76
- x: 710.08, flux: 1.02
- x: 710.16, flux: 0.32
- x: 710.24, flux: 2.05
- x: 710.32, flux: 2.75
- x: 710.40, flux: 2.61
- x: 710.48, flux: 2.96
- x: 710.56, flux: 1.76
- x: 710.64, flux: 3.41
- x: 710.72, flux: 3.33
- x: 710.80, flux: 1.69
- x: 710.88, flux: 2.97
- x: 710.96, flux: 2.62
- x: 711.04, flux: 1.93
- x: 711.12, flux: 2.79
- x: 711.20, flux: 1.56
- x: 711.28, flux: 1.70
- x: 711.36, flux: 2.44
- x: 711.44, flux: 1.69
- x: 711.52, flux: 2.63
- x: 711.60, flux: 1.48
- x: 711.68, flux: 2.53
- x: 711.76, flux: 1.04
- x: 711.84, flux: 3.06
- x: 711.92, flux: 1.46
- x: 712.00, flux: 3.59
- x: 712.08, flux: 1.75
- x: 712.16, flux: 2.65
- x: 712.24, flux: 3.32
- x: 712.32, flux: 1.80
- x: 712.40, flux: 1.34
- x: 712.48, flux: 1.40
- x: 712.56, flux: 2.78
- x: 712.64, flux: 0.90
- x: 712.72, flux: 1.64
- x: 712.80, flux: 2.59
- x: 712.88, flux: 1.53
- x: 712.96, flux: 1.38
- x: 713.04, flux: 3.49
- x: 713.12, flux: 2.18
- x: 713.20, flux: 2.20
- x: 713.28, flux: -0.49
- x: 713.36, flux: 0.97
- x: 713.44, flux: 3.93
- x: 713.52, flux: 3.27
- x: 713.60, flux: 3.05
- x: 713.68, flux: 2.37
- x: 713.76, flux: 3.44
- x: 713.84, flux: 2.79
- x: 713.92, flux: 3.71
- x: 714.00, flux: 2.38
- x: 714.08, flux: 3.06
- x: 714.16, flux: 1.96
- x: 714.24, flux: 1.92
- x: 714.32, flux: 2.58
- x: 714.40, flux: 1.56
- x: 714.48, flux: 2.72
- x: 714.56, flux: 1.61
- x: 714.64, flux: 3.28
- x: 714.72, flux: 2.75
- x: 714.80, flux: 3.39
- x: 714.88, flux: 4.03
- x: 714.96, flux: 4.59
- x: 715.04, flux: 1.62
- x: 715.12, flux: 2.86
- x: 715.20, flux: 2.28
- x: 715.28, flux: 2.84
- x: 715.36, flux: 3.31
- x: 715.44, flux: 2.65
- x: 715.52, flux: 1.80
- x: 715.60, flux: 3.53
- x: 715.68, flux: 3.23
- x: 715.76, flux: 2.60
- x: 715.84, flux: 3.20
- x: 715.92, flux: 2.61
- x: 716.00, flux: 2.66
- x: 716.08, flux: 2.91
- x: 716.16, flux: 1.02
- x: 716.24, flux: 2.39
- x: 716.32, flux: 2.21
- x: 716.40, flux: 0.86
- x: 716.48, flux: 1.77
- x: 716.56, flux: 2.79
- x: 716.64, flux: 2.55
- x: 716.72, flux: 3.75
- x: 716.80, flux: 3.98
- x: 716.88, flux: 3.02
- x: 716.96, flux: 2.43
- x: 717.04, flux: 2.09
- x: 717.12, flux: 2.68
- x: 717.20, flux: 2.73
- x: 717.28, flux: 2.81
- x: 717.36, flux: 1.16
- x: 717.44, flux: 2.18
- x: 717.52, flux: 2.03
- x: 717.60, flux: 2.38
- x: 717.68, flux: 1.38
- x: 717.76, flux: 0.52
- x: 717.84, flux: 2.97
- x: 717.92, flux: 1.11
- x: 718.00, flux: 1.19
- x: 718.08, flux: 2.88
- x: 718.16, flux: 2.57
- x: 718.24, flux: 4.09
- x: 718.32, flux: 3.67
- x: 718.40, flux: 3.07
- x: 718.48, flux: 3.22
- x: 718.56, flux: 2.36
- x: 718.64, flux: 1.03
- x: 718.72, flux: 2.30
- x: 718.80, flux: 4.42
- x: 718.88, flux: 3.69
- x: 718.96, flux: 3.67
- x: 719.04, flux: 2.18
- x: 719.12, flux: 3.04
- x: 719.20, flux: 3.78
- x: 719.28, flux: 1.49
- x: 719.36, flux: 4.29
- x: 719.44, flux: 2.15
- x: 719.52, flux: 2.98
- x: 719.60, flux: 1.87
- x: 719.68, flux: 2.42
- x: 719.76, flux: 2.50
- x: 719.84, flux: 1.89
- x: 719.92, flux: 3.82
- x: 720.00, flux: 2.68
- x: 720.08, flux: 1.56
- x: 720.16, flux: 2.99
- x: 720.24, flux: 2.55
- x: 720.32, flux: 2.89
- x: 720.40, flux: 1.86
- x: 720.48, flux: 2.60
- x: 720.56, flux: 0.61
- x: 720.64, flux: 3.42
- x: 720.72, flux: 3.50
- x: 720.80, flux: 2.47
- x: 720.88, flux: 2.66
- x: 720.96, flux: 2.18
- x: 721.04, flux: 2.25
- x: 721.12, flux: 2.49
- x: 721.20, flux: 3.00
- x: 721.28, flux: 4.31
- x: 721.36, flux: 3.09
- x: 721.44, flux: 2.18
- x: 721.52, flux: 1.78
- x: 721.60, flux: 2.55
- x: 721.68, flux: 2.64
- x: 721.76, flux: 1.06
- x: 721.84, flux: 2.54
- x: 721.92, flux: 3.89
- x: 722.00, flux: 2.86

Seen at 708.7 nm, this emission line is [O II] 3727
